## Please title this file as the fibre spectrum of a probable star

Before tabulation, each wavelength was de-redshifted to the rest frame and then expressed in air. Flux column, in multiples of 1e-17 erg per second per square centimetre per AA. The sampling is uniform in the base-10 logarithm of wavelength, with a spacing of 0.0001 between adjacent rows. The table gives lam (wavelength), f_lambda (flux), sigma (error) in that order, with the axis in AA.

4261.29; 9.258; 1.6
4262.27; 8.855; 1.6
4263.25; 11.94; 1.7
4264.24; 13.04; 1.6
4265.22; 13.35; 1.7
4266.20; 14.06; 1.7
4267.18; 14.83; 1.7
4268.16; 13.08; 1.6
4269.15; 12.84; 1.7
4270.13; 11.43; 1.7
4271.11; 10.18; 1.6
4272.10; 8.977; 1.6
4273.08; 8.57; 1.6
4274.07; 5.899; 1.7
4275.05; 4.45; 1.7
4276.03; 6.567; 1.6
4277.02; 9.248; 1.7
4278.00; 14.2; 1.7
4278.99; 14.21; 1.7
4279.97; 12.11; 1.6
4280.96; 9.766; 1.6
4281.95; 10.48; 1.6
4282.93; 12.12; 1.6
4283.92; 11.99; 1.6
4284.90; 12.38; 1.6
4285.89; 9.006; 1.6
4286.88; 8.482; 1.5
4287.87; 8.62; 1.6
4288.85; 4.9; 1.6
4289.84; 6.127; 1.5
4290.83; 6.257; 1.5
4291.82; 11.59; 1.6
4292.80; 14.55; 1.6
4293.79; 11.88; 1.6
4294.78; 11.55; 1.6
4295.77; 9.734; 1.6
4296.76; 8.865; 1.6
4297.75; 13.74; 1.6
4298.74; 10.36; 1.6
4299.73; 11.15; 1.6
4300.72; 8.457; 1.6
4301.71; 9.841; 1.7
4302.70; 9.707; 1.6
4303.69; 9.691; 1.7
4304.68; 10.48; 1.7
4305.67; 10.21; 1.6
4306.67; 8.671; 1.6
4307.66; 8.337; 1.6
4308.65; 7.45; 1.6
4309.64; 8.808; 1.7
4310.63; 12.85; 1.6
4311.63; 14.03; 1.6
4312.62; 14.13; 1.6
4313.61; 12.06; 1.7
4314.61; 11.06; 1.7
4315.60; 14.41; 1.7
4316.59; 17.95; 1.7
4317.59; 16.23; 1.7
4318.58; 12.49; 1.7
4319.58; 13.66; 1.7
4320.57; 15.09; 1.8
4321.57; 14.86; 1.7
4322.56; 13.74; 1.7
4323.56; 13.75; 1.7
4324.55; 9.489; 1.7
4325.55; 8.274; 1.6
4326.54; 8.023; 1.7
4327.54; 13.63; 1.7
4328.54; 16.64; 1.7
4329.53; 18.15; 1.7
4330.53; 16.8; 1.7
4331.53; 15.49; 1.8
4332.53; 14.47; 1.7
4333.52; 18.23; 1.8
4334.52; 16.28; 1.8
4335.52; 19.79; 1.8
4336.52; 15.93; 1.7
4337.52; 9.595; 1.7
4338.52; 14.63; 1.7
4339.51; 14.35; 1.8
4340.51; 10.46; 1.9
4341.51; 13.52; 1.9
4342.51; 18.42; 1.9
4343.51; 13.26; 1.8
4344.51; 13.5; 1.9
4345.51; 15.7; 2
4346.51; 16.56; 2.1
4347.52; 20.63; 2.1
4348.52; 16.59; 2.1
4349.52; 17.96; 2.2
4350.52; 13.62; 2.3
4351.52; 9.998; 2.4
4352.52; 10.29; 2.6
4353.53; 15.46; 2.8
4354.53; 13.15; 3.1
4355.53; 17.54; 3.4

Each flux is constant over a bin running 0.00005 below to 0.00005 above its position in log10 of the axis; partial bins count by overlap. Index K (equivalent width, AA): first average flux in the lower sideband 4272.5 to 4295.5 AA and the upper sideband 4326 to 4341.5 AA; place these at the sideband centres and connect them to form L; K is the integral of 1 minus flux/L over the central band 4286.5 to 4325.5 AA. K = 2.95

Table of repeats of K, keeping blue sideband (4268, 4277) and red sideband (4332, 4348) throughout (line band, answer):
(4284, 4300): 1.23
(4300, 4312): 2.25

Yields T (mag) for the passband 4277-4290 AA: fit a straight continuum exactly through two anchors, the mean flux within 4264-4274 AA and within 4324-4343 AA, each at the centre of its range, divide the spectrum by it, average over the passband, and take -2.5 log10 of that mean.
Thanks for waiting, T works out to 0.18 mag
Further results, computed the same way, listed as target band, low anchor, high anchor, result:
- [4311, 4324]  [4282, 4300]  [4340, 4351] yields -0.11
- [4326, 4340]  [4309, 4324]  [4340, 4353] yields -0.07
